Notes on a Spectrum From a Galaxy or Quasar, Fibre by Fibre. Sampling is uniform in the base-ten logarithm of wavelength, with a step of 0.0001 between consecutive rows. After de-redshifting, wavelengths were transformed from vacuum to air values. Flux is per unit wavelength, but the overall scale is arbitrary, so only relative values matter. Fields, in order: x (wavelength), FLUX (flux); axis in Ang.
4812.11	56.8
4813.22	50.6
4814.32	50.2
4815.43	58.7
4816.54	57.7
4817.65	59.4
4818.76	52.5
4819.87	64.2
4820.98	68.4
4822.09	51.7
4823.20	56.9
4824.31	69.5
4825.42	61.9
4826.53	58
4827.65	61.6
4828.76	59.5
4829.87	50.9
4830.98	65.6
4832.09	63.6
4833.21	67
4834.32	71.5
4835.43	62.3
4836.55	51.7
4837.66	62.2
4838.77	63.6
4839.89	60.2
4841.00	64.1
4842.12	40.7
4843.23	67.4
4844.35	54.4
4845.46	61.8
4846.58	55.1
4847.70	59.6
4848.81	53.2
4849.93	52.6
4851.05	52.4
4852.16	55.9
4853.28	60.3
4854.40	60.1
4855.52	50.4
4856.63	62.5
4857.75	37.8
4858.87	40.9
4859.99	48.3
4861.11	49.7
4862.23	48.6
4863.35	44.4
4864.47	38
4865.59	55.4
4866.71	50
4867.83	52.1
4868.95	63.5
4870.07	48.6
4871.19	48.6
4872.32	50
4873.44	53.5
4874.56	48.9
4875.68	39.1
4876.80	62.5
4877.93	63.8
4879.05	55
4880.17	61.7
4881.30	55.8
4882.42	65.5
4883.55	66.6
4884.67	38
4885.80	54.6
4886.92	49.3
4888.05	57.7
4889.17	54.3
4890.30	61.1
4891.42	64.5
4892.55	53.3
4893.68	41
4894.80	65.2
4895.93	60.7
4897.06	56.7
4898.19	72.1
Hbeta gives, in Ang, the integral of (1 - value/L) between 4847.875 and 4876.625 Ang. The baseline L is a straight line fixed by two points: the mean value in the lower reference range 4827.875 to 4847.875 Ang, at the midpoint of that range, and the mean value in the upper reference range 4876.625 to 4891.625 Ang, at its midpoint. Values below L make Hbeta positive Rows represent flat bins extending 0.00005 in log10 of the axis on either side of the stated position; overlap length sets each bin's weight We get 3.9 Ang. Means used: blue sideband 60.1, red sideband 57.6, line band 50.9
